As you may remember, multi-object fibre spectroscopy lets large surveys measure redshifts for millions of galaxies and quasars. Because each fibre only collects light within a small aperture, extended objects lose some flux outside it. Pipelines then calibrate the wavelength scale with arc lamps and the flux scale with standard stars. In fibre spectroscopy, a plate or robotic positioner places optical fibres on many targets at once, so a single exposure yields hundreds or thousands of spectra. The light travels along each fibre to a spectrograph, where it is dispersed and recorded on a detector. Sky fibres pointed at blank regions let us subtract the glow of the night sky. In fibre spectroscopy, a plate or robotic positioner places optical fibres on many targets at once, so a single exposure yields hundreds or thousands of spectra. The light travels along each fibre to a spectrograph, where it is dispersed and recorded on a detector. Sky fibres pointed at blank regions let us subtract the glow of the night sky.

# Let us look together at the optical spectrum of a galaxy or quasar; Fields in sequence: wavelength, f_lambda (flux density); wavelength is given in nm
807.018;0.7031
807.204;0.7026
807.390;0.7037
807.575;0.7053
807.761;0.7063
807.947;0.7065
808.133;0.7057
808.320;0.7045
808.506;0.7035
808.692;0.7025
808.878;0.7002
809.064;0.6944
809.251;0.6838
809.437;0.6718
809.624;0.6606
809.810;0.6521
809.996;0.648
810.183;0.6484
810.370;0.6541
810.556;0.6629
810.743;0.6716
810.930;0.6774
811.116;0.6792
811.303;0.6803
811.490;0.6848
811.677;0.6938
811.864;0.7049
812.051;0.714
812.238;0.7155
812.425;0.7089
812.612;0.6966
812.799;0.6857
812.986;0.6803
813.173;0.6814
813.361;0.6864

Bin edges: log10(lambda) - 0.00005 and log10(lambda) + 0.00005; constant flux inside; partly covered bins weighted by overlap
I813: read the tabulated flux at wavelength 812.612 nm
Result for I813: 0.6966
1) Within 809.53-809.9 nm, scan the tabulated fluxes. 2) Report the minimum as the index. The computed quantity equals 0.6521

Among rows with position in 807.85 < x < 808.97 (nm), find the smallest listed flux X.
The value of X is 0.7002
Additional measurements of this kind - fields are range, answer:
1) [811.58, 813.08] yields 0.6803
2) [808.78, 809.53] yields 0.6718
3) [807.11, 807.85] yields 0.7026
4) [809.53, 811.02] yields 0.648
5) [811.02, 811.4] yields 0.6792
